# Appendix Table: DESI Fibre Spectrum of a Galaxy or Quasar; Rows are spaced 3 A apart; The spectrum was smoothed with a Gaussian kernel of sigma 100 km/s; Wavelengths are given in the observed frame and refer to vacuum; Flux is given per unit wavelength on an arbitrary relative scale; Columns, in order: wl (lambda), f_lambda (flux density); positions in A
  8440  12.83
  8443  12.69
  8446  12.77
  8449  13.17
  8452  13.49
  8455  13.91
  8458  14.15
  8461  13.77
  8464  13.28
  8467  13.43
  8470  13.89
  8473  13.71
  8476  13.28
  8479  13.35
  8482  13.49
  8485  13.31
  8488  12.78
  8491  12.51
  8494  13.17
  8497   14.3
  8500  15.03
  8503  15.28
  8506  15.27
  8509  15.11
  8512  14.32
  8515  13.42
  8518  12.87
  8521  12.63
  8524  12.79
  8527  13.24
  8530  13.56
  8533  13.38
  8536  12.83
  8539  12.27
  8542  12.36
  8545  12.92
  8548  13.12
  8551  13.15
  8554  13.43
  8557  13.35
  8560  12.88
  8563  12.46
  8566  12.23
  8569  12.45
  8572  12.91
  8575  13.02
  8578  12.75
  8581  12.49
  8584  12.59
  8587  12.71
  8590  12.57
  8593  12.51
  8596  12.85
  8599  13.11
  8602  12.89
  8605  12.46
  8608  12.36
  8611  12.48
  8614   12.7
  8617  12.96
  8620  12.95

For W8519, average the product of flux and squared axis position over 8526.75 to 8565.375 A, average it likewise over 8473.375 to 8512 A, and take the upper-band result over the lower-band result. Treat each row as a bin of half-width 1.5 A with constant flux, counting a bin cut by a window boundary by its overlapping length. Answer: 0.9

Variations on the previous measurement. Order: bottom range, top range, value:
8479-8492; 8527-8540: 1.01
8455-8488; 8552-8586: 0.97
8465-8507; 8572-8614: 0.95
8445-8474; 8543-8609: 0.97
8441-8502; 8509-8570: 0.98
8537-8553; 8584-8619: 1.01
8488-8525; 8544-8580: 0.94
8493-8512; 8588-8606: 0.89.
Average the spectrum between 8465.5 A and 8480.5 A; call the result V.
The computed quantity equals 13.5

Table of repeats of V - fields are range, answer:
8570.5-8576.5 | 13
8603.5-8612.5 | 12.4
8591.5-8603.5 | 12.8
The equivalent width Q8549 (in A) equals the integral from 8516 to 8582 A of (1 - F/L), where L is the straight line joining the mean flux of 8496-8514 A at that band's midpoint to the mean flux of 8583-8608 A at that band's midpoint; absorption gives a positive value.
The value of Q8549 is 4.4 A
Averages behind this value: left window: 14.9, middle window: 12.9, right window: 12.7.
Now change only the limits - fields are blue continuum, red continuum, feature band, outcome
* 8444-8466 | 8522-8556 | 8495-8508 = -1.66 A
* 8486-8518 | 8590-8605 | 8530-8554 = 1.02 A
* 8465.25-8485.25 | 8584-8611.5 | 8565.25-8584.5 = 0.25 A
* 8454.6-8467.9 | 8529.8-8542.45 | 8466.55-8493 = 0.39 A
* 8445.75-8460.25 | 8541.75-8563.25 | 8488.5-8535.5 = -1.78 A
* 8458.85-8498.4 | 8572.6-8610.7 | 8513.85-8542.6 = 0.33 A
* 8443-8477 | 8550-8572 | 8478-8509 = -1.49 A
